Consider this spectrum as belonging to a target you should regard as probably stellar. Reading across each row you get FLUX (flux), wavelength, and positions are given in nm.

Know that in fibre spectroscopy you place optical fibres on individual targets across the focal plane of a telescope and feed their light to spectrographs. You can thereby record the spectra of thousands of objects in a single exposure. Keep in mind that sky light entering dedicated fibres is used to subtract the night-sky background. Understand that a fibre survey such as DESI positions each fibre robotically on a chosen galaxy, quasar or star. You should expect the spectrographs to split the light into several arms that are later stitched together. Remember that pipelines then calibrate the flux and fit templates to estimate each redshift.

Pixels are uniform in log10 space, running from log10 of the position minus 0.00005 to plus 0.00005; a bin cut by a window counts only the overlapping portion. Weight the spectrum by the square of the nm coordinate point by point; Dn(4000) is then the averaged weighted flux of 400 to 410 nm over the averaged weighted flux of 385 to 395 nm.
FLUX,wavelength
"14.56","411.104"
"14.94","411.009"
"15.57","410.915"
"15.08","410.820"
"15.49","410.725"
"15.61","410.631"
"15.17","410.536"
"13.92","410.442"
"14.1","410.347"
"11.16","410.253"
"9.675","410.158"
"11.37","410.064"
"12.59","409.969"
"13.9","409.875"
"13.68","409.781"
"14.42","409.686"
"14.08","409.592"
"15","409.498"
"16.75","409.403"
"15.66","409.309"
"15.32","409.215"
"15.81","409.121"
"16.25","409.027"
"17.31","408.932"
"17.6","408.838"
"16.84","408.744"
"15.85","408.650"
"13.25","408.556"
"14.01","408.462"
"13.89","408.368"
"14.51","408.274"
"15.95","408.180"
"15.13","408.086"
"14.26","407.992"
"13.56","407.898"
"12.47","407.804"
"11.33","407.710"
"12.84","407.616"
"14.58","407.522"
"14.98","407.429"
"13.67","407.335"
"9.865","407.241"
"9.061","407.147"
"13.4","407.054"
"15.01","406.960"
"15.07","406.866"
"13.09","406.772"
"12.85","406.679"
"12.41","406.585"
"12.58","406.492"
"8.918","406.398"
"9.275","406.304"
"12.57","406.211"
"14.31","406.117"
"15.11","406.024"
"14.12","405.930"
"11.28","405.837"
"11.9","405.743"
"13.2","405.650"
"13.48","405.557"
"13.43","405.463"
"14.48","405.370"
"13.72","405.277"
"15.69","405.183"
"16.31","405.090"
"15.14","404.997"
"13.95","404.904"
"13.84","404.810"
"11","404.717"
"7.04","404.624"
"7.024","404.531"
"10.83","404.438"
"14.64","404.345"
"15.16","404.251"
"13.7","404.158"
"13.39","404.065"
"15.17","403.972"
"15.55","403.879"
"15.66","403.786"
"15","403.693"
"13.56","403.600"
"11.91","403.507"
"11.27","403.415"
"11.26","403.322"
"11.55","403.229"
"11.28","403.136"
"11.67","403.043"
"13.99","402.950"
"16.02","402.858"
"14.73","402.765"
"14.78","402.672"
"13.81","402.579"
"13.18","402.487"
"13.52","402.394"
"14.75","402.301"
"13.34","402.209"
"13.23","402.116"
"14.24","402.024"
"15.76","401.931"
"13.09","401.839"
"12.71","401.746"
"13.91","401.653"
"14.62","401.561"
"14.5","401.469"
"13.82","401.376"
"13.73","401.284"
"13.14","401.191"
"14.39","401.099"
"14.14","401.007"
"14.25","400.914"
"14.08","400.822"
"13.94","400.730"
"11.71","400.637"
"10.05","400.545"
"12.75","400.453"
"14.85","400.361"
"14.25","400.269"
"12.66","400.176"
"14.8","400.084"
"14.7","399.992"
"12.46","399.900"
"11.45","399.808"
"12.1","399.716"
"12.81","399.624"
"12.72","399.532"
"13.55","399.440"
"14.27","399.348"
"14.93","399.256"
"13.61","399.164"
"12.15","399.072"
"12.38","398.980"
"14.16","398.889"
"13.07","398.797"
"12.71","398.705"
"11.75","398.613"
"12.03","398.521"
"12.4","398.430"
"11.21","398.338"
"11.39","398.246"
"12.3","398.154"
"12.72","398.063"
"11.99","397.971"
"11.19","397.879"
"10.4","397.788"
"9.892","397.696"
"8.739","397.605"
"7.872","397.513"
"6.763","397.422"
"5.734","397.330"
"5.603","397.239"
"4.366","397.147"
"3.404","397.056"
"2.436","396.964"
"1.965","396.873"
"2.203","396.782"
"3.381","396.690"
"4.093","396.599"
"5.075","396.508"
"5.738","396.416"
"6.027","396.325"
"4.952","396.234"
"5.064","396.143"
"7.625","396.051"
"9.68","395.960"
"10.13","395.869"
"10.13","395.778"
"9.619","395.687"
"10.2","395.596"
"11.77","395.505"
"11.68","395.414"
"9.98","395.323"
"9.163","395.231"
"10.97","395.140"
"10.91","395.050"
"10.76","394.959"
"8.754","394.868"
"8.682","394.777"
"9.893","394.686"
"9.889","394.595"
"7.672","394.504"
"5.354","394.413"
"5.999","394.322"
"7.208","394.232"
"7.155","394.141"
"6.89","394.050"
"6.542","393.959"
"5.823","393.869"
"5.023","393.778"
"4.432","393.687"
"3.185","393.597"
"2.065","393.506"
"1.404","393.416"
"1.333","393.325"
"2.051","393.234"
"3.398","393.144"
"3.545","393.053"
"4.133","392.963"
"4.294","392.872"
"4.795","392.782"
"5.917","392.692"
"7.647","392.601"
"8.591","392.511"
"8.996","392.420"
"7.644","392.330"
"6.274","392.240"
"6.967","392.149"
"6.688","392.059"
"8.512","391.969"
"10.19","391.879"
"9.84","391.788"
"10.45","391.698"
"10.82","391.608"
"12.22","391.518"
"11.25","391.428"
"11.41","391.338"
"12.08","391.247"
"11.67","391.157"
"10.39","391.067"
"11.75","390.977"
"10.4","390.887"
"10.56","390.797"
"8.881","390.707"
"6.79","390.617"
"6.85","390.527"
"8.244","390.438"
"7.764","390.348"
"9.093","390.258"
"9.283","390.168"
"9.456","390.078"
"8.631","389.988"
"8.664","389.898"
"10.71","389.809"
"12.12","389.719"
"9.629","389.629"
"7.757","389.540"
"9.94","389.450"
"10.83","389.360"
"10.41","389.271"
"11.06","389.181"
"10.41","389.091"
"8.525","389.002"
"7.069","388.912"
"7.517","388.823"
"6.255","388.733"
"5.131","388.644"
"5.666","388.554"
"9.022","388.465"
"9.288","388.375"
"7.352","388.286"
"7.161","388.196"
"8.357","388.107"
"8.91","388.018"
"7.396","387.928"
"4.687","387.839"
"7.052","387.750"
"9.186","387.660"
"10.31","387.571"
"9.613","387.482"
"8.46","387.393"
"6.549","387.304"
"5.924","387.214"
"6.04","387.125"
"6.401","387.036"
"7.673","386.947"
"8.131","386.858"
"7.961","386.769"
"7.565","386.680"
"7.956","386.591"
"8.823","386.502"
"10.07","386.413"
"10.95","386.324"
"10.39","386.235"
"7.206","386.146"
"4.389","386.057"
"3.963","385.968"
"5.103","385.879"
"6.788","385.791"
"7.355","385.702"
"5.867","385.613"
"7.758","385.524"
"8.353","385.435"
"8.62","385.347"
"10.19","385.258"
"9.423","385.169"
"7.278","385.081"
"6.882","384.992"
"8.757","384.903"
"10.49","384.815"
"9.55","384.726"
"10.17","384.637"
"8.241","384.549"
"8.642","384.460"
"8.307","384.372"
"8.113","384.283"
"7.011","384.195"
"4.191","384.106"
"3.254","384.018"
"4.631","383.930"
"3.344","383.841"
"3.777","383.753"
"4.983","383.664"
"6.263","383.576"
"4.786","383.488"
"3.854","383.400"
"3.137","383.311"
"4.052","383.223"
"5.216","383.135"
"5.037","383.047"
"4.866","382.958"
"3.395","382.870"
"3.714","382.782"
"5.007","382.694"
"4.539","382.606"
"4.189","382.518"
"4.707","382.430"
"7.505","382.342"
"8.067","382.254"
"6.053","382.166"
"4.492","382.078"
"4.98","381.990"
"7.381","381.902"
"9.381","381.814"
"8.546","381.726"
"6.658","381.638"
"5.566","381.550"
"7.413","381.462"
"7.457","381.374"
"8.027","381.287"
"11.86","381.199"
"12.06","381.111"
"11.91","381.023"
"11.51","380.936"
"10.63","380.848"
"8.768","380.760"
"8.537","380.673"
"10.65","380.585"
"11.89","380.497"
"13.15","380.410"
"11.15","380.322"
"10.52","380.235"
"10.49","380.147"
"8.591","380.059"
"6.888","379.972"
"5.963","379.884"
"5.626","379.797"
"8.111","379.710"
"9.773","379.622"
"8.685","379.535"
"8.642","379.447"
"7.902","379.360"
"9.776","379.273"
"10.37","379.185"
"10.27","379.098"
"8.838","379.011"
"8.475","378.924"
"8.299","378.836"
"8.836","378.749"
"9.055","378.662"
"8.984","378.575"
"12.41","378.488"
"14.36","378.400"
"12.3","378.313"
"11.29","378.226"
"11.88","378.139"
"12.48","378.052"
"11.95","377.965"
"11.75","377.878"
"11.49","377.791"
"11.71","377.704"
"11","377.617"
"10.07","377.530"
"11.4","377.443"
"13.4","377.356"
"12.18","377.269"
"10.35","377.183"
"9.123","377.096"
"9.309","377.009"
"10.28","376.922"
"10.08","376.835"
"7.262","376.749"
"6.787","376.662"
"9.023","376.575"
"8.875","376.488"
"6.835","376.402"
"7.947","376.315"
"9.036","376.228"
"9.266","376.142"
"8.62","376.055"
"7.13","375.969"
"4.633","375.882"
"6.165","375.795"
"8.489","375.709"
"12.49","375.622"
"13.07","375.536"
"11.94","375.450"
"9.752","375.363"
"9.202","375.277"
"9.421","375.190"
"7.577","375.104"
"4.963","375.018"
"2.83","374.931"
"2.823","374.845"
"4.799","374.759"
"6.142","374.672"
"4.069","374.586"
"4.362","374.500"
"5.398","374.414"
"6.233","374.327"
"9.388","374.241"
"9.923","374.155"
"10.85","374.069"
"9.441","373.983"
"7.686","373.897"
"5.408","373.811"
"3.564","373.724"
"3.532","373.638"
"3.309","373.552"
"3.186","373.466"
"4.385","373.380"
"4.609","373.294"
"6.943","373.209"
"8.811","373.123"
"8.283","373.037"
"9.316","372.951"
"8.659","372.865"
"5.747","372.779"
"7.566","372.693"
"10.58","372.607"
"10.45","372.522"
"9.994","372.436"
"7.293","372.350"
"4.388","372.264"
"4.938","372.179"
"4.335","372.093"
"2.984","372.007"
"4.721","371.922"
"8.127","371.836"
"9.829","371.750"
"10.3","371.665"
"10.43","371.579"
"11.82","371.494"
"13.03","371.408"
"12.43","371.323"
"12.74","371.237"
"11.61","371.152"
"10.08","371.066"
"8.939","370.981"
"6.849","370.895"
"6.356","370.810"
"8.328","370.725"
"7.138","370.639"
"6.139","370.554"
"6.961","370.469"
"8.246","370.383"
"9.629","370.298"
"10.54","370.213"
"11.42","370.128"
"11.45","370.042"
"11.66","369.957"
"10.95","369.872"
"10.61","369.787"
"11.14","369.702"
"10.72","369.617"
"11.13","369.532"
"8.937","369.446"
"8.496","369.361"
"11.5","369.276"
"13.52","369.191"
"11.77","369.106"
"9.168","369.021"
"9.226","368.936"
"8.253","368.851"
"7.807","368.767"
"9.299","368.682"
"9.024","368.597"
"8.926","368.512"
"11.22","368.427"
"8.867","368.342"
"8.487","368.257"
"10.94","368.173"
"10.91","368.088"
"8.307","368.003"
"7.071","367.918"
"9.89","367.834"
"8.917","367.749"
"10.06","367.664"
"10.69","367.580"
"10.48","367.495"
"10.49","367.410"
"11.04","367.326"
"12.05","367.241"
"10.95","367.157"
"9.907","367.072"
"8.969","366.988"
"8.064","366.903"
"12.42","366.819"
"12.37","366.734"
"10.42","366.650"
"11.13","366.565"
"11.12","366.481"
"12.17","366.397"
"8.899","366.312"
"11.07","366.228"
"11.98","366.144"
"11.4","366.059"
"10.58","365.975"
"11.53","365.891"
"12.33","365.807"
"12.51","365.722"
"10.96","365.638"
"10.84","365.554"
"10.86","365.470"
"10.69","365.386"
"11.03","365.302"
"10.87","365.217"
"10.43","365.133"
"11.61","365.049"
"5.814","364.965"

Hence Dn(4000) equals 1.88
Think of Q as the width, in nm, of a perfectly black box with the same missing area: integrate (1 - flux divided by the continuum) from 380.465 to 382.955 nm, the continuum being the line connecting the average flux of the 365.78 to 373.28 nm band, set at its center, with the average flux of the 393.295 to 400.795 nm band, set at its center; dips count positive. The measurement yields 0.48 nm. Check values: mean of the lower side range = 9.56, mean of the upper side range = 9.22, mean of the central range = 7.6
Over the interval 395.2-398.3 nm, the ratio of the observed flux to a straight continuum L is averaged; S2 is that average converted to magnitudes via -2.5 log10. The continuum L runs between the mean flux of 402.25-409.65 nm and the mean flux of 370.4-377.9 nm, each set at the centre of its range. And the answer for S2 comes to 0.48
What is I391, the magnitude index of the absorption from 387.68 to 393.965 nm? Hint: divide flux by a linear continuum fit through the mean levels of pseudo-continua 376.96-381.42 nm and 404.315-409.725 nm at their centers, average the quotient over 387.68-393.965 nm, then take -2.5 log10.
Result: 0.42 mag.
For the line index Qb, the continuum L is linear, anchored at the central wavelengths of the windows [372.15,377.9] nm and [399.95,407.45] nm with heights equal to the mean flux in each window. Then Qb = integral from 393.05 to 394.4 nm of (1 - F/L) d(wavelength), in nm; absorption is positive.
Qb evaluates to 0.83 nm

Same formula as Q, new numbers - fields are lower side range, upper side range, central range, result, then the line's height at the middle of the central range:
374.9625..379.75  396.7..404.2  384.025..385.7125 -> 0.39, 10.5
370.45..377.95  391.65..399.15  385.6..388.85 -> 0.18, 7.93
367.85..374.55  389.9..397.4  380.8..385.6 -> 0.61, 7.93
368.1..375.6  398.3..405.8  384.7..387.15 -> 0.65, 10.7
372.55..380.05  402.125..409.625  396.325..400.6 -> 0.76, 12.3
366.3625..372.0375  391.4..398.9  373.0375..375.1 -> 0.79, 9.45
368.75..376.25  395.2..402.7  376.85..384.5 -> 0.60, 9.11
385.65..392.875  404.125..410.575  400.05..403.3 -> -0.46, 11.9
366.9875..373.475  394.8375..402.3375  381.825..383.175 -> 0.62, 9.89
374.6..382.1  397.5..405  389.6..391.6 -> 0.23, 11.2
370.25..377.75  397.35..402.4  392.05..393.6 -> 0.88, 11.5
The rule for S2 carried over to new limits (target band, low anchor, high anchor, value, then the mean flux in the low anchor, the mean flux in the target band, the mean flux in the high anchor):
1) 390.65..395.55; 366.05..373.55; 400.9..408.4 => 0.46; 9.29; 7.84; 13.3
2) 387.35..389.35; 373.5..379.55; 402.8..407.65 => 0.27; 8.79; 8.18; 13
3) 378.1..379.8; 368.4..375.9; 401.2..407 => -0.05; 8.3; 9.78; 13.3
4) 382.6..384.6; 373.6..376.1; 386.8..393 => 0.47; 7.25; 5.18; 8.52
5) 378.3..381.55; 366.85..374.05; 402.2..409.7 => 0.06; 8.84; 9.6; 13.6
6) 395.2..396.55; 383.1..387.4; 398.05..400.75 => 0.32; 6.99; 8.45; 12.9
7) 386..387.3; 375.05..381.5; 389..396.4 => 0.15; 9.74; 7.74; 8.2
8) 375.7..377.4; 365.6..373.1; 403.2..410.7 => 0.19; 9.67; 8.75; 13.6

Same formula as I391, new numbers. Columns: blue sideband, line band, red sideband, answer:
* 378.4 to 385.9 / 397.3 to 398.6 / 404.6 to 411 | 0.103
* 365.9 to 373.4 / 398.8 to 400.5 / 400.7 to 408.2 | -0.047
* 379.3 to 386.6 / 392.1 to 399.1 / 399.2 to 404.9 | 0.437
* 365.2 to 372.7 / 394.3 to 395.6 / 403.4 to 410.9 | 0.296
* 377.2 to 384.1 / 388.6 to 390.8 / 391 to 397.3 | -0.172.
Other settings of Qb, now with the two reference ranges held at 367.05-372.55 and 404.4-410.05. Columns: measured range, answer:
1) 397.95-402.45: -0.16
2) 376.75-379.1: -0.09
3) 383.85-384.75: 0.33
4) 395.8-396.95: 0.64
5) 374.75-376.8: 0.44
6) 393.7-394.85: 0.47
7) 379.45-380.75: 0.16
